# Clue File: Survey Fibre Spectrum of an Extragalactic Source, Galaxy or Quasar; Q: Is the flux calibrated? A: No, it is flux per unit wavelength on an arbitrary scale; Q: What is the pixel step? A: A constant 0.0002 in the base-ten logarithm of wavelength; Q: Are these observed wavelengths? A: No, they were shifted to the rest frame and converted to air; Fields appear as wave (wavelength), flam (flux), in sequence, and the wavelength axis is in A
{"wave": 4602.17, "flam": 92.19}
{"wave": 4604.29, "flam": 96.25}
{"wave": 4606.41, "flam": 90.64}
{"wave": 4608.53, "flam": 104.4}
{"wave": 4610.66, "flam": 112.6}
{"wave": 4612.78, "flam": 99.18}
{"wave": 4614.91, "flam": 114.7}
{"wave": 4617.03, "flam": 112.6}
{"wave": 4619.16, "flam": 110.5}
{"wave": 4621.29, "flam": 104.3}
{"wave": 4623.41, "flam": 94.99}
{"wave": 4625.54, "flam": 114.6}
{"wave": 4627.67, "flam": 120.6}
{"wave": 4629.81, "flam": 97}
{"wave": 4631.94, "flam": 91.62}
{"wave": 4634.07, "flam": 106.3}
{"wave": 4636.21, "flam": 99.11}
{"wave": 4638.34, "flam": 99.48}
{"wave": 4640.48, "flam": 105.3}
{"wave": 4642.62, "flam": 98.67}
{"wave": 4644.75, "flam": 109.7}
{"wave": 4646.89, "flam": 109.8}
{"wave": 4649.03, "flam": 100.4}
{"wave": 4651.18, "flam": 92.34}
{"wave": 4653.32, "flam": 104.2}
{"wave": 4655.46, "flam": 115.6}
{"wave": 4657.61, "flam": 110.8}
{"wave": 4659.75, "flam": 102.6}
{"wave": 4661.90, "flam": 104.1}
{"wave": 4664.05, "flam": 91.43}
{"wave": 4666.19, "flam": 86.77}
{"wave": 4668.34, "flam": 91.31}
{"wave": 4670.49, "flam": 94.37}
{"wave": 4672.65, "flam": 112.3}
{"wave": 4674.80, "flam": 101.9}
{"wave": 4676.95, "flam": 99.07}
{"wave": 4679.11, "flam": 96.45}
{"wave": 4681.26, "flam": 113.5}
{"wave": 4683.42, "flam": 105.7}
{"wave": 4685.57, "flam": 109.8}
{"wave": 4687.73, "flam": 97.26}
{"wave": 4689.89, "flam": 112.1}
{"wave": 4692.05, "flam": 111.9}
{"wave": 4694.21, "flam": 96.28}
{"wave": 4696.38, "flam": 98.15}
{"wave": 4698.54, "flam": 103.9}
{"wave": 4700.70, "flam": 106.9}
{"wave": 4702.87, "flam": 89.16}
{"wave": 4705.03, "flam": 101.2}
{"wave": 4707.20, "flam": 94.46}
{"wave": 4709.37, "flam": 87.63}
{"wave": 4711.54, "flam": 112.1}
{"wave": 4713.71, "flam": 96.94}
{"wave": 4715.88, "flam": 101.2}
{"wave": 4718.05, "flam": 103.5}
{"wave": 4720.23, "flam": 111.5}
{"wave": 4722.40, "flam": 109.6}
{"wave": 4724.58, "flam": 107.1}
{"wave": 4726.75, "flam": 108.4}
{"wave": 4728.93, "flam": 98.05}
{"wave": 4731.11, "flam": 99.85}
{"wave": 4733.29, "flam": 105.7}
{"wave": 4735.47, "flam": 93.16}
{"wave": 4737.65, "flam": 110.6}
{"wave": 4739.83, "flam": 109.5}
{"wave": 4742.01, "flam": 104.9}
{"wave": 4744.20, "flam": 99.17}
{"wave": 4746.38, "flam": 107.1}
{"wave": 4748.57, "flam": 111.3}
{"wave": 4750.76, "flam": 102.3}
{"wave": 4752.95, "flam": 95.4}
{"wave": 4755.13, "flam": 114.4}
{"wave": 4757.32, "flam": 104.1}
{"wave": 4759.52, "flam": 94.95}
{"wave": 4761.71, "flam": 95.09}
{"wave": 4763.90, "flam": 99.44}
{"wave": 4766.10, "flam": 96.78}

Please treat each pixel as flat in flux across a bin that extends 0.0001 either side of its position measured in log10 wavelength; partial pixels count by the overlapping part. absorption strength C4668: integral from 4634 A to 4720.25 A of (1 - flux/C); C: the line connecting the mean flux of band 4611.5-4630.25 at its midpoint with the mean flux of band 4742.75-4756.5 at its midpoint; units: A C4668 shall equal 3.8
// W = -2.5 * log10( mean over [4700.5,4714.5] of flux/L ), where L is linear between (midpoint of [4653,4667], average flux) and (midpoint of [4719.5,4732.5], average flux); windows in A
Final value 0.07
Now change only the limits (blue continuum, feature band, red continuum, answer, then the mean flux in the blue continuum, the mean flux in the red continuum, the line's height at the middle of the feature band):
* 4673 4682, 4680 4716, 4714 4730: 0.02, 103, 105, 104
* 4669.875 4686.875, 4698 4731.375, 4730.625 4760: 0.02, 104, 104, 104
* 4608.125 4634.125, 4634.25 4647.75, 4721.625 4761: 0.02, 106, 104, 106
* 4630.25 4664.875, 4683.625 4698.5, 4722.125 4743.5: -0.01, 103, 104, 103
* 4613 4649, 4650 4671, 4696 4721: 0.04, 105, 100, 103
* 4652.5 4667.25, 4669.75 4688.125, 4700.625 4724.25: -0.02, 102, 101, 102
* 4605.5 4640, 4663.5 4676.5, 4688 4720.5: 0.07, 105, 101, 103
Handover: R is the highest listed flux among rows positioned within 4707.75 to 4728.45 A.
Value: 112.1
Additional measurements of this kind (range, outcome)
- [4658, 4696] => 113.5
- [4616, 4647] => 120.6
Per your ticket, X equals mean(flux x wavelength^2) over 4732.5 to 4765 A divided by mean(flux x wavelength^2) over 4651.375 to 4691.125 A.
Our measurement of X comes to 1.0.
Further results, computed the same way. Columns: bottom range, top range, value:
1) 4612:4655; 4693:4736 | 1.00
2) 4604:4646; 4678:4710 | 1.01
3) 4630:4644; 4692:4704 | 1.03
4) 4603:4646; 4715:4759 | 1.06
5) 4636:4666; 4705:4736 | 1.02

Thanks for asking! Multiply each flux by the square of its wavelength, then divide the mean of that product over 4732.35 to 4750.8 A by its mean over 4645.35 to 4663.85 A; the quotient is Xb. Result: 1.04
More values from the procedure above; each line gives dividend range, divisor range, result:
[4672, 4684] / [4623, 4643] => 1.03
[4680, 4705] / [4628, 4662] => 1.03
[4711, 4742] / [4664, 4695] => 1.05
